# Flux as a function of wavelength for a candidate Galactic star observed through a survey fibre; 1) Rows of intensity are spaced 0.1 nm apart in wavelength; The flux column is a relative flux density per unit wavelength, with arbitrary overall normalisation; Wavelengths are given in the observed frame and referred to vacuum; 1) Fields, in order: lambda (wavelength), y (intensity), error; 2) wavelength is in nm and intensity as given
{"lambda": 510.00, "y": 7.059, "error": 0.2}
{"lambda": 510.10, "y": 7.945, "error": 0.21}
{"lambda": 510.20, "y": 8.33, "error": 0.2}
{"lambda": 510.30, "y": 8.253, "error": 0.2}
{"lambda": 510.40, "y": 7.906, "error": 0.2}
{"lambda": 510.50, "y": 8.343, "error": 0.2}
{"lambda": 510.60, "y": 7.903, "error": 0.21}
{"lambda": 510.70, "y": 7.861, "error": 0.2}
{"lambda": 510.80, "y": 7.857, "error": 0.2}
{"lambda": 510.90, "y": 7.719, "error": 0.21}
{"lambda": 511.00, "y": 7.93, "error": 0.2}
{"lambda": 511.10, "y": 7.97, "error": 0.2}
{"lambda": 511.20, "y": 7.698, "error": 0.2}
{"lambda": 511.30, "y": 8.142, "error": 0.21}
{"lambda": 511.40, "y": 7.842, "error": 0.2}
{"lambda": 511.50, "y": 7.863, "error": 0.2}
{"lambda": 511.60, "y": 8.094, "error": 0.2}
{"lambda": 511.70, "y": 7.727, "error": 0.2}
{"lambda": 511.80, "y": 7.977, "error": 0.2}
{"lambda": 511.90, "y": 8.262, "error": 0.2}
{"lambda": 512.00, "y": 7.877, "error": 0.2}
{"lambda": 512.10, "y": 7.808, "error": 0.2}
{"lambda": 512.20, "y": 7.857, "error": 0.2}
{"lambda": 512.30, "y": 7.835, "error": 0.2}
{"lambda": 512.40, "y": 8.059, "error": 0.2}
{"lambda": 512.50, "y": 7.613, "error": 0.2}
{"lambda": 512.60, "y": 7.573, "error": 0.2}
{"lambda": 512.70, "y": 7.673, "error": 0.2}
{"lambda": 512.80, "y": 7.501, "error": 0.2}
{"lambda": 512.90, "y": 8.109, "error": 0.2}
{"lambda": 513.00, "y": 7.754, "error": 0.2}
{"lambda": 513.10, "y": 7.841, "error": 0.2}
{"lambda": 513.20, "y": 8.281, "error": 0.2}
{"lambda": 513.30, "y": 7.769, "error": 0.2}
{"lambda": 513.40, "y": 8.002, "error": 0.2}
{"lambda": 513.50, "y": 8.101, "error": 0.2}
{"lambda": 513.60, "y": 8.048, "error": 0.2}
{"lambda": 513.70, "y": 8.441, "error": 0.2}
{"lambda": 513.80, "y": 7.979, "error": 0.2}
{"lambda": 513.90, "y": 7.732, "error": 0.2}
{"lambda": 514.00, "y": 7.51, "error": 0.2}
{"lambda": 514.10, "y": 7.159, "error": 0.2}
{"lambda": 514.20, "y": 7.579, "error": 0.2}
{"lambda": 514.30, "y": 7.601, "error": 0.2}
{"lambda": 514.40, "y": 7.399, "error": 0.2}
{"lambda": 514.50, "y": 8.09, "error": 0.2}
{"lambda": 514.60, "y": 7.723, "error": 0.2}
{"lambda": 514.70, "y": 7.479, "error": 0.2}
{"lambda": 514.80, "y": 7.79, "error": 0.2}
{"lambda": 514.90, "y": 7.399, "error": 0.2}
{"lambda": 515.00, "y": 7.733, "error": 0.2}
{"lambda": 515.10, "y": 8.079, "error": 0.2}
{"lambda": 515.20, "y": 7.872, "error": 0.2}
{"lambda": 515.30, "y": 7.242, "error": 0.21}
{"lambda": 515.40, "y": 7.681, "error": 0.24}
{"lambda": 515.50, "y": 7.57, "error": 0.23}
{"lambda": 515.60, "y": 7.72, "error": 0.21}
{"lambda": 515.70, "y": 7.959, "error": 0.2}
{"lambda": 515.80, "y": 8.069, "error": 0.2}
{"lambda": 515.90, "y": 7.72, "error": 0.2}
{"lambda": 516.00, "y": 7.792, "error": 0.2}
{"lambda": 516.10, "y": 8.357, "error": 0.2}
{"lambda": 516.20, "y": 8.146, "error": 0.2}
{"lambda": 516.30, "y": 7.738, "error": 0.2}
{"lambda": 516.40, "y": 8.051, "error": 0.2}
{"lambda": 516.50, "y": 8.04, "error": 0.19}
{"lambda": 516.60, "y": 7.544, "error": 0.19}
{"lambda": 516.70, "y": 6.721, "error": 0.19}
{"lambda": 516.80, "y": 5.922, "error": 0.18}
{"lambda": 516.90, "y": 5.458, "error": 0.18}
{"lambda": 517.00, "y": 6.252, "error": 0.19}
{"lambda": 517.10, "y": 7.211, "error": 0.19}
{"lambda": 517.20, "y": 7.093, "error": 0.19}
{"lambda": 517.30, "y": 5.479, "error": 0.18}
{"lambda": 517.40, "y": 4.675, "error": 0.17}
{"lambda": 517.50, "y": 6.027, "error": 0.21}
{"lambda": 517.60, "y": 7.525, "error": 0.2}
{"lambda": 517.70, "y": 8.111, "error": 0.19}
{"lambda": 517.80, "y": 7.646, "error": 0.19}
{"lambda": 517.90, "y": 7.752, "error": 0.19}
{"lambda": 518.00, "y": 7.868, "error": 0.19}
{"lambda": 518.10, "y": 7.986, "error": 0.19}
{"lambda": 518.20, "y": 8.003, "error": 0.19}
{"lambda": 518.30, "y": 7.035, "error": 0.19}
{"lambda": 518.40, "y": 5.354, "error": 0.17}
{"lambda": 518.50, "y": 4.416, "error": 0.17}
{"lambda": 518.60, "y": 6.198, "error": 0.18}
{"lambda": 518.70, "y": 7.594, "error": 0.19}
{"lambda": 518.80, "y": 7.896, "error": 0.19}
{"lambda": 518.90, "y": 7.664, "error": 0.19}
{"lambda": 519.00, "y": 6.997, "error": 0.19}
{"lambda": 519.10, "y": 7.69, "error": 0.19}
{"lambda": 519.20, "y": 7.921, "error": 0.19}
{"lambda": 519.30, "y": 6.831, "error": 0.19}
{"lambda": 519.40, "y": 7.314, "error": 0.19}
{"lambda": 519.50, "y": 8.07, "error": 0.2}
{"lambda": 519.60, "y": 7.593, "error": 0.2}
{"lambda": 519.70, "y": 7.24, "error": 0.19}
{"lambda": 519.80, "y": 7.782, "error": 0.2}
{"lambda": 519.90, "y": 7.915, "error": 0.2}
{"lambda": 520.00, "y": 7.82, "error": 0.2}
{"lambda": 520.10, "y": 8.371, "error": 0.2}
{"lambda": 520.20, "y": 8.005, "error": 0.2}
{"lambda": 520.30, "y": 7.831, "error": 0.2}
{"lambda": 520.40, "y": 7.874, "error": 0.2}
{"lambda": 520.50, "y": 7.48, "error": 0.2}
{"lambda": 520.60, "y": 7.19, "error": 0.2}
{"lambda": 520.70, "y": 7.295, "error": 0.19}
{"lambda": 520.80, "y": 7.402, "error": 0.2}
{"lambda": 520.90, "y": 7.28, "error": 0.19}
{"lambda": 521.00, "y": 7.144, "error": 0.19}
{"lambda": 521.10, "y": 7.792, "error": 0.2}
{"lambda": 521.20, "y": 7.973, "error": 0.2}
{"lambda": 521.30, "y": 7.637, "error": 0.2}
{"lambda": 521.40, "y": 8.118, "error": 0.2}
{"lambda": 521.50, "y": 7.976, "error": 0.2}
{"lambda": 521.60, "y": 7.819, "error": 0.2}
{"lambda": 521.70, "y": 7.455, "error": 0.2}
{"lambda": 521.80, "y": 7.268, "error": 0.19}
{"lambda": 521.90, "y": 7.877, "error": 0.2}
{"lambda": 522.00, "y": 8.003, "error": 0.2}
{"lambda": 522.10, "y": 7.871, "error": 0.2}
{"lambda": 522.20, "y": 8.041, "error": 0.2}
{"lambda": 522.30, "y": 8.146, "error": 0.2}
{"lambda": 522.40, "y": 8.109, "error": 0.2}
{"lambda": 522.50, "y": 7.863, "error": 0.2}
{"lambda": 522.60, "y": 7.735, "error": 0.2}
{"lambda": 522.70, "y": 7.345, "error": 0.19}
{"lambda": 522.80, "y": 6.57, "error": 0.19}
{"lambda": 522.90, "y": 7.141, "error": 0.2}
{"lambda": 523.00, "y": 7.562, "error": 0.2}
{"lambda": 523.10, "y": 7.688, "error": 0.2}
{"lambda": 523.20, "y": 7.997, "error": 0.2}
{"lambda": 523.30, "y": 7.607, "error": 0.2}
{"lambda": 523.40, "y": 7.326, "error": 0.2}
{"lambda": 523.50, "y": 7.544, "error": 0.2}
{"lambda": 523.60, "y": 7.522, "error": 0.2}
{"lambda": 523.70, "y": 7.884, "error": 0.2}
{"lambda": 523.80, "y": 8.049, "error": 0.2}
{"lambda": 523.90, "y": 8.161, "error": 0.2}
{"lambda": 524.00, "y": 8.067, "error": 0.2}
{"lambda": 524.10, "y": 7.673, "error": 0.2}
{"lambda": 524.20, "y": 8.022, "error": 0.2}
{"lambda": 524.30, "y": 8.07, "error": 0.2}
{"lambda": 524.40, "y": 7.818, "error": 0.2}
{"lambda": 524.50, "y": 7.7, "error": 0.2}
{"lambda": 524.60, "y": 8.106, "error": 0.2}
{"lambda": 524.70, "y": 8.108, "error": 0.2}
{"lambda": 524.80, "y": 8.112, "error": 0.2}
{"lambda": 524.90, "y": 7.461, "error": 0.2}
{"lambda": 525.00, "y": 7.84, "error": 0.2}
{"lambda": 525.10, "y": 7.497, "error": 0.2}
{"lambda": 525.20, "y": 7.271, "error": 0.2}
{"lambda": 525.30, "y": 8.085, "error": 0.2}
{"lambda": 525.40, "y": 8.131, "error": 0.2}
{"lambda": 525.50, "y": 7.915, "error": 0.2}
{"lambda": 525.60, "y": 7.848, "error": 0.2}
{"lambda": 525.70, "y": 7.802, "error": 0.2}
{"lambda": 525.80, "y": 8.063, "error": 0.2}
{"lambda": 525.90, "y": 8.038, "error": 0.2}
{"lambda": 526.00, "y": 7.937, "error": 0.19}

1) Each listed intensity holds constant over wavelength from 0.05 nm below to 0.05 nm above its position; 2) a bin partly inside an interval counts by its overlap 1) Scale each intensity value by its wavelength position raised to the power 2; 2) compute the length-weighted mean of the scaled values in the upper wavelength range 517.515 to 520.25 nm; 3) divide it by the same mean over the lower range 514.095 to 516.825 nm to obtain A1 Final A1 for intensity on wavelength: 1.0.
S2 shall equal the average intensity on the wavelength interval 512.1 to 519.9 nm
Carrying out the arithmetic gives 7.47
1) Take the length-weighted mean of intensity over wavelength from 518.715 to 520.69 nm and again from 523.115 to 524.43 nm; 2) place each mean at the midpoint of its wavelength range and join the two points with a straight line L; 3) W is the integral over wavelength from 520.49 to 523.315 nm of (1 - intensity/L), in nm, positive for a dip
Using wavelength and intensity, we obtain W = 0.04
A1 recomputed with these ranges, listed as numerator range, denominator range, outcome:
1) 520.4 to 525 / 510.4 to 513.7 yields 1.02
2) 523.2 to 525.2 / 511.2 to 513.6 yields 1.04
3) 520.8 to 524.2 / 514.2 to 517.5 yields 1.08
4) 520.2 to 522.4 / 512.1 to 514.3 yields 1.02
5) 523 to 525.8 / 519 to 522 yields 1.04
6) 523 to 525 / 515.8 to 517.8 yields 1.14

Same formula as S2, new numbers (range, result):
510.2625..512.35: 7.94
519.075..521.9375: 7.65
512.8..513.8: 8.01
